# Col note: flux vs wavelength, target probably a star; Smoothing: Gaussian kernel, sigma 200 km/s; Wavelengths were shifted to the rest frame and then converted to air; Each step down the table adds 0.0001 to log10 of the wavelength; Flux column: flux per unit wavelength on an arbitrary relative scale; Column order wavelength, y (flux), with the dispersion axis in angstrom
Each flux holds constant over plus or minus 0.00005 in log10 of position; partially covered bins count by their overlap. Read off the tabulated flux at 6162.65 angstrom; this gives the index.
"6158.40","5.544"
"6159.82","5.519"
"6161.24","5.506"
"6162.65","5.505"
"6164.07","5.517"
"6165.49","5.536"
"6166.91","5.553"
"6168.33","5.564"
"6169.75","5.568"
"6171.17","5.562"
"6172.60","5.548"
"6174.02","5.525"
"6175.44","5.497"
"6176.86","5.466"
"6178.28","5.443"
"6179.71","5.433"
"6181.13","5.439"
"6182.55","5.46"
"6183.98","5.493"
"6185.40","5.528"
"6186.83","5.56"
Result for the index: 5.505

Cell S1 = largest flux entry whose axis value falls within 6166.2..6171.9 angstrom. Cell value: 5.568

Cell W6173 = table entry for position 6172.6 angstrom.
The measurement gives 5.548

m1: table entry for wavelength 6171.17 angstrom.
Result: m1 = 5.562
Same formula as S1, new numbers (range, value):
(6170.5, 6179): 5.562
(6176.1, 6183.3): 5.466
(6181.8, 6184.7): 5.493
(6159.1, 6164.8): 5.519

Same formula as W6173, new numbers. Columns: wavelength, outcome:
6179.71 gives 5.433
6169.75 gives 5.568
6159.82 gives 5.519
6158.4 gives 5.544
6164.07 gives 5.517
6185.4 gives 5.528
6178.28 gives 5.443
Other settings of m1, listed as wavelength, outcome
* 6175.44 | 5.497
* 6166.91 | 5.553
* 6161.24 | 5.506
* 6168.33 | 5.564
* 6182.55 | 5.46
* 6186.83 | 5.56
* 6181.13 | 5.439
